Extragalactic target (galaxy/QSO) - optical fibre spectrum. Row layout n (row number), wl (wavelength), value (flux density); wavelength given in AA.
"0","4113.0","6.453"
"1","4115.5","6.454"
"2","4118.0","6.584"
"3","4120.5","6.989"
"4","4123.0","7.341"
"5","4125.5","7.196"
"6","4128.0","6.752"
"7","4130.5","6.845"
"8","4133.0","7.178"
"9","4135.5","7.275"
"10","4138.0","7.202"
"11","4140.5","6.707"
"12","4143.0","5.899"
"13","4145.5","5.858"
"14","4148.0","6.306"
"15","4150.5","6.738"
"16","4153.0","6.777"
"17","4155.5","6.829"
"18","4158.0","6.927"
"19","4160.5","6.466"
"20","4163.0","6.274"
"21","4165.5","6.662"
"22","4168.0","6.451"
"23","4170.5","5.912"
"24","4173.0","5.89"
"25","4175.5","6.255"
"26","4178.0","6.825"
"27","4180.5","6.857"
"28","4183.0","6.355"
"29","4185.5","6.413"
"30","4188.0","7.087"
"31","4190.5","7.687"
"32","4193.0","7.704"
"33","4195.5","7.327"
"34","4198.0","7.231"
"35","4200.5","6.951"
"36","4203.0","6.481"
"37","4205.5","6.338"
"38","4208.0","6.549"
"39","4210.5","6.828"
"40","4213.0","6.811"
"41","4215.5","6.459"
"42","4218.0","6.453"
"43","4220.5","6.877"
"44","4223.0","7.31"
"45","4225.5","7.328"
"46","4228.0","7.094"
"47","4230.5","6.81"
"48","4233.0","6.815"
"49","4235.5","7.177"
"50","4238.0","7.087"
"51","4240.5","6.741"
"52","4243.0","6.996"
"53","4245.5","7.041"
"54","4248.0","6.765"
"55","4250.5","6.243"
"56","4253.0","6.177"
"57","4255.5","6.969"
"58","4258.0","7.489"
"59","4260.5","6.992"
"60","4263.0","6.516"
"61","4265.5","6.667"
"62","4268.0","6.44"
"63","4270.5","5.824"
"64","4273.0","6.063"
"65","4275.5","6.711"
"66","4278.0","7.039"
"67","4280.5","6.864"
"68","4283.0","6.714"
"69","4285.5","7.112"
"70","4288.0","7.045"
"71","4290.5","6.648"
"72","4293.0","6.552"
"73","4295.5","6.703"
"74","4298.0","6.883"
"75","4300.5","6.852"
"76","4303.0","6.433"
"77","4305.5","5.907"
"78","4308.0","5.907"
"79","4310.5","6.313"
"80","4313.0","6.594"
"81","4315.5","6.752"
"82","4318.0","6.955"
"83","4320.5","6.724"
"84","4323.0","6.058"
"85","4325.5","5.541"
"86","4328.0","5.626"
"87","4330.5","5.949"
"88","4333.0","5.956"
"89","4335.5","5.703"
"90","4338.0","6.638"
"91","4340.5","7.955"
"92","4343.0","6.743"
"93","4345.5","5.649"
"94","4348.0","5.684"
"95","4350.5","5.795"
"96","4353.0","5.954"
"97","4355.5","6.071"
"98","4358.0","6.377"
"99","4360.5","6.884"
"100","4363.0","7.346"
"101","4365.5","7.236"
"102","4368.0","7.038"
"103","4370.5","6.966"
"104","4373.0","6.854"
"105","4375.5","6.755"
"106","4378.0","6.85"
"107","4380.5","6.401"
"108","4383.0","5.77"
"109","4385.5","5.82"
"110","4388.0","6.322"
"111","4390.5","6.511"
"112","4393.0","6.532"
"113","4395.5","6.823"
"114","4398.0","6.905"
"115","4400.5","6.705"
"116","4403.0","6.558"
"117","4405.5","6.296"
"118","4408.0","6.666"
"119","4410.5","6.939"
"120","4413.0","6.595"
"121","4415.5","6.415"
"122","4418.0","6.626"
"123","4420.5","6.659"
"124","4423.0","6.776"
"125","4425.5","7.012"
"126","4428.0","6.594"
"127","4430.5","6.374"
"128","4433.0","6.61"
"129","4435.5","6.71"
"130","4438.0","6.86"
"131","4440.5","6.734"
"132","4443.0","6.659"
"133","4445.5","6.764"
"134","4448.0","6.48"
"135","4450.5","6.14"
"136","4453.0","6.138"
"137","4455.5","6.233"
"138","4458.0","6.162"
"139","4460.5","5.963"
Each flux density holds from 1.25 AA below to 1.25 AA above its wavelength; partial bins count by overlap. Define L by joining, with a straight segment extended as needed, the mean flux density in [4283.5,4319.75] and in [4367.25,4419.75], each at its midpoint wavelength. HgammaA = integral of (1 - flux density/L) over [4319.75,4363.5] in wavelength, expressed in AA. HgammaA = 2.5 AA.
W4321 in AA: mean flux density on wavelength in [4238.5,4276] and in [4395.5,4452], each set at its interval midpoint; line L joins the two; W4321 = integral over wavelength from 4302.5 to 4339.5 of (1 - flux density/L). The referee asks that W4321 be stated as 2.4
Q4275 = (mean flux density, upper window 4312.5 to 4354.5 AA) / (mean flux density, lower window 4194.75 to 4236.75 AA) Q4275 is 0.91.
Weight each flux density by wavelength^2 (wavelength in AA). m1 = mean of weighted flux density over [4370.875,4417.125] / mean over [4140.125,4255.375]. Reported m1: 1.07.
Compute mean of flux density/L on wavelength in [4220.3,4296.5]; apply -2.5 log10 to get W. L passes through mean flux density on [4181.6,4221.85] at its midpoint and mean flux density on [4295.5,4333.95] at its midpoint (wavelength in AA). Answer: -0.04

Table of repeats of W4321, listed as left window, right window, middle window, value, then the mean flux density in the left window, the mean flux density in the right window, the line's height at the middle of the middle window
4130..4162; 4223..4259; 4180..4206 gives -0.6 AA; 6.69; 6.92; 6.8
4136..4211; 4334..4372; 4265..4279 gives 0.3 AA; 6.66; 6.53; 6.59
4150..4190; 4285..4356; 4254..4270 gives -0.9 AA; 6.56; 6.36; 6.44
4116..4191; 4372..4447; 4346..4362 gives 1.2 AA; 6.67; 6.6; 6.62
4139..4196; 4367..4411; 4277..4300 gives -0.8 AA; 6.61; 6.59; 6.6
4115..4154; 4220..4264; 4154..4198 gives 0.7 AA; 6.76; 6.92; 6.82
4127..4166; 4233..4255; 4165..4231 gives -0.4 AA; 6.67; 6.79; 6.73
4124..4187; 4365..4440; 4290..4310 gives 0.4 AA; 6.6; 6.63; 6.62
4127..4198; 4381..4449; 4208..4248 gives -1.4 AA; 6.7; 6.58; 6.67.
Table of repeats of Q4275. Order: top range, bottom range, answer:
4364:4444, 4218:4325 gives 0.99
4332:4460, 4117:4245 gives 0.96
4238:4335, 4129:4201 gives 0.97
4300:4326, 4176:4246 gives 0.92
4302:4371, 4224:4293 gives 0.94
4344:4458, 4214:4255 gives 0.96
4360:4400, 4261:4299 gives 1.00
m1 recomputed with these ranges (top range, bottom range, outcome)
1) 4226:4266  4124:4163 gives 1.07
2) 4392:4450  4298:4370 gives 1.08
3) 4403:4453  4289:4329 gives 1.09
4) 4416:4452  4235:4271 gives 1.07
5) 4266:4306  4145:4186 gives 1.08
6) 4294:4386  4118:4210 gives 1.04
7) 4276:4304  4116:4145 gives 1.07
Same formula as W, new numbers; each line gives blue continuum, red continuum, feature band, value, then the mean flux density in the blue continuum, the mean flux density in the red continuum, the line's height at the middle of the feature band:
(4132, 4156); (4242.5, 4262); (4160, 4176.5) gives 0.07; 6.67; 6.82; 6.7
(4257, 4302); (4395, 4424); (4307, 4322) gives 0.03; 6.72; 6.66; 6.71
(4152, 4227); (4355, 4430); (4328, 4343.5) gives 0.04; 6.74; 6.65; 6.67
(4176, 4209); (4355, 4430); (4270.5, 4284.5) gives 0.03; 6.9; 6.65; 6.79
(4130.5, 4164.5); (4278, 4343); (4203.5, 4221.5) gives 0.00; 6.66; 6.51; 6.6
